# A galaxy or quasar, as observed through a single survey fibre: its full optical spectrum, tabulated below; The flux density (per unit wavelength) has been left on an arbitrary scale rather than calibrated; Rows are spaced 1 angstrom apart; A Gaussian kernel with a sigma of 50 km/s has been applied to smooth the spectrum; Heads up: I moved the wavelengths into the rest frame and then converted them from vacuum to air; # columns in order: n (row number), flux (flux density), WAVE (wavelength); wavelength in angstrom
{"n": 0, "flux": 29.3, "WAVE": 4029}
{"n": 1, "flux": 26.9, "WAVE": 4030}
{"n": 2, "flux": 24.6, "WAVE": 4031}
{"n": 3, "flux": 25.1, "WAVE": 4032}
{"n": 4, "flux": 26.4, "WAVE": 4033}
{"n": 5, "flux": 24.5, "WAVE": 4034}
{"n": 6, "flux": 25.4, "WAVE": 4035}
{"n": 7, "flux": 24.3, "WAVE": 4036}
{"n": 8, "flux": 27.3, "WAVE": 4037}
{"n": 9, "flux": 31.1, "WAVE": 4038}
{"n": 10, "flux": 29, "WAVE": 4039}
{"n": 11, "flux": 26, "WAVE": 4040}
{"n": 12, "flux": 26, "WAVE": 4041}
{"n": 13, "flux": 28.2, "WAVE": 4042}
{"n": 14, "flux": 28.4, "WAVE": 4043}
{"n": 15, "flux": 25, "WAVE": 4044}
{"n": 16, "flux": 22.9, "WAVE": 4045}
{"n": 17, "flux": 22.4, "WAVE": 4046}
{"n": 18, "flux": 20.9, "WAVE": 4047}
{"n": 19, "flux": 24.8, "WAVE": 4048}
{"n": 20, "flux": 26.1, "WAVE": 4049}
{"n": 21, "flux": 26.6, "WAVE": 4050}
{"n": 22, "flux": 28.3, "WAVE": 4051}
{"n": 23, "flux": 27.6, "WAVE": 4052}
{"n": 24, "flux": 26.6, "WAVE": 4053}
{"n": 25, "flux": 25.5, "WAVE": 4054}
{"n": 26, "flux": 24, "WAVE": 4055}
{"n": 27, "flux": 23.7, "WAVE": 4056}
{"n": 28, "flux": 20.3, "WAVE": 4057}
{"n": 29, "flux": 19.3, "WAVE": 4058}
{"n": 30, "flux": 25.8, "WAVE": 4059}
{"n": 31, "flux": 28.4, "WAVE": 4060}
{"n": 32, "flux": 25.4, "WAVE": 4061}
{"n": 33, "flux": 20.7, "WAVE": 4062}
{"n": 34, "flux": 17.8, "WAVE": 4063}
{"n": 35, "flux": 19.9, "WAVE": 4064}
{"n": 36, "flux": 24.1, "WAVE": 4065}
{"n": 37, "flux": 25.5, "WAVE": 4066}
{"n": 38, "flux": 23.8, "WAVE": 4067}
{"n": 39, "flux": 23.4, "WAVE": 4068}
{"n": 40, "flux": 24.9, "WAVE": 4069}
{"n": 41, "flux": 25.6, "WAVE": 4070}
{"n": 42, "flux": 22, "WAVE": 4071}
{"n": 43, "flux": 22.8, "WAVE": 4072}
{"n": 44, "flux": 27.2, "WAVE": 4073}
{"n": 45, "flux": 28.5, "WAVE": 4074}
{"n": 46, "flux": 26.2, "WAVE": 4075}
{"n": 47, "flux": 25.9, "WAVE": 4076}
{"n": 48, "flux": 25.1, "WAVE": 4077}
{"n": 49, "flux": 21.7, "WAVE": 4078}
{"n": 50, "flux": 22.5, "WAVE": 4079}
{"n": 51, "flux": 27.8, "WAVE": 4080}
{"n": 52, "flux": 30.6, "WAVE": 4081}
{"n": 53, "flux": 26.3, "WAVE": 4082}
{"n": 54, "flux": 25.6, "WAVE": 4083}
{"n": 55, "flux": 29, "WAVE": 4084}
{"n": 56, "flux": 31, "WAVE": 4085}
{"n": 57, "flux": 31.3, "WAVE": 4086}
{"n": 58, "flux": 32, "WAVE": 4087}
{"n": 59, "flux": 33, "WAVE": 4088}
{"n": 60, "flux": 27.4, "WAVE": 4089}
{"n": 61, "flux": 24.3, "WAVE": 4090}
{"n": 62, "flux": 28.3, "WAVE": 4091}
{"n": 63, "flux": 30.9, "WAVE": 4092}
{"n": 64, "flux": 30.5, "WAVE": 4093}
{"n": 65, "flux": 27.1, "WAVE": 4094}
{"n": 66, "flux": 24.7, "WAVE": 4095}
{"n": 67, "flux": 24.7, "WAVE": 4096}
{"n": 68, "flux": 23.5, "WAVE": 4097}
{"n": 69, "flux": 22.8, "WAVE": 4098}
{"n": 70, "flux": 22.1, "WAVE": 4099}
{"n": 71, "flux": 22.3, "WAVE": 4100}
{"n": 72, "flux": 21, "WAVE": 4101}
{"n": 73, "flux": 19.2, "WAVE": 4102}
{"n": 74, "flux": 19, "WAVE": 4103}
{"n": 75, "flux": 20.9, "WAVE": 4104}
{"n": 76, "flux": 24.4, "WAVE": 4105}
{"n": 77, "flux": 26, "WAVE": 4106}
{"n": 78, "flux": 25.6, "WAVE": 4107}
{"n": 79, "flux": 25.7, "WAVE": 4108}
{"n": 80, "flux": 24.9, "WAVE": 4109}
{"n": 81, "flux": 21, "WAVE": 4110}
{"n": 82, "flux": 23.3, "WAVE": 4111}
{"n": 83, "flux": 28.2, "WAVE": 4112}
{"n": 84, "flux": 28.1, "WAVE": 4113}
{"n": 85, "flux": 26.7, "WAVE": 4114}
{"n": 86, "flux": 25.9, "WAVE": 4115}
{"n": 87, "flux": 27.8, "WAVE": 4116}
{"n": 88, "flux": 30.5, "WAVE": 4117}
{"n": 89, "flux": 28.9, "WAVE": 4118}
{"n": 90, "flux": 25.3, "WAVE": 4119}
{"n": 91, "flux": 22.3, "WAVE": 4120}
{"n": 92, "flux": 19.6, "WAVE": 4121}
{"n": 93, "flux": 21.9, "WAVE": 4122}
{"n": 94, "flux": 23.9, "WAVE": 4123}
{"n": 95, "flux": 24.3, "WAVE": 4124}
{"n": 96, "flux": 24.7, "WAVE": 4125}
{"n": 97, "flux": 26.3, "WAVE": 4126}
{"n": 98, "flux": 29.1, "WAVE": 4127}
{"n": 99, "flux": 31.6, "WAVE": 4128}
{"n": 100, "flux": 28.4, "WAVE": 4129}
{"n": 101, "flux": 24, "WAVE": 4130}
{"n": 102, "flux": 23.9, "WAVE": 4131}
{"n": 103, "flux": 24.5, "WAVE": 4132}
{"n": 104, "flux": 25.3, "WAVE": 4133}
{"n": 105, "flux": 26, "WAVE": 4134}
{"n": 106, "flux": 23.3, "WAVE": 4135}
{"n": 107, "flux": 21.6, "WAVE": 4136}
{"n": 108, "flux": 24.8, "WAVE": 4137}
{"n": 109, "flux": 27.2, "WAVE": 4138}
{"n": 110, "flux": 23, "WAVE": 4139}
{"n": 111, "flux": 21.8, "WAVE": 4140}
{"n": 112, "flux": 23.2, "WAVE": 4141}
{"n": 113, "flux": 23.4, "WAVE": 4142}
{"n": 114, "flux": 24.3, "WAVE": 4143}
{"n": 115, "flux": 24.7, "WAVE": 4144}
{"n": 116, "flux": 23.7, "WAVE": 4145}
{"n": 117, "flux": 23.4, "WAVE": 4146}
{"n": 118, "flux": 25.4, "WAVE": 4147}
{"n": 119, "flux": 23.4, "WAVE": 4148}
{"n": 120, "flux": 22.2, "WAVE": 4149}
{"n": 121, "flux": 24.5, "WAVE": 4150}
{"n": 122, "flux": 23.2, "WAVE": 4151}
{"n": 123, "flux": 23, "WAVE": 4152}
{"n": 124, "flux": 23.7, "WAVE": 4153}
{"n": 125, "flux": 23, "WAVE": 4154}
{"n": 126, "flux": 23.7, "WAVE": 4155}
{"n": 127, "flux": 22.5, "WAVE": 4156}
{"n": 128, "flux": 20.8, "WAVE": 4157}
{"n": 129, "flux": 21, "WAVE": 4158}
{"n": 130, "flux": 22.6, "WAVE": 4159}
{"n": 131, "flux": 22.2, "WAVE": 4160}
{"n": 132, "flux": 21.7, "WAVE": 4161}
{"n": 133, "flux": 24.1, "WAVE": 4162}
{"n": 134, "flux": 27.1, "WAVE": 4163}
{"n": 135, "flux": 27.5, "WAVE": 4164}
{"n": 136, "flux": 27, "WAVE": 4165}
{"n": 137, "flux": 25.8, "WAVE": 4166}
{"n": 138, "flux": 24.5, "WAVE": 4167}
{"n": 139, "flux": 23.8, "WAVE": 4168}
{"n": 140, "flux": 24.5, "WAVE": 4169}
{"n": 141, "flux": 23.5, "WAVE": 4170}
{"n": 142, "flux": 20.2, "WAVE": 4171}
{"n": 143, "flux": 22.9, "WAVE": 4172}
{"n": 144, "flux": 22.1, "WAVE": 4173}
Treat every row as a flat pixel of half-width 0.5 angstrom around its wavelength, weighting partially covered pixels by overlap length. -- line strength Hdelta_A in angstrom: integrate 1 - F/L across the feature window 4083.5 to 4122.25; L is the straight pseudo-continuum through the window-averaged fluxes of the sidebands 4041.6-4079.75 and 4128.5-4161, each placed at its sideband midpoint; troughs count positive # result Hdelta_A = -2.66 angstrom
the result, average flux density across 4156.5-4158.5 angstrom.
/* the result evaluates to 20.9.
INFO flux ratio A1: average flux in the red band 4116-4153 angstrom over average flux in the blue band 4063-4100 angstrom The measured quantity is 0.95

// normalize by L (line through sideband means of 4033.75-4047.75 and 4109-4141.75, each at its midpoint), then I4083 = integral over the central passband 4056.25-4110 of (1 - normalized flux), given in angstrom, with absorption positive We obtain 1.00 angstrom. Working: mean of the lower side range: 25.8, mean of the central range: 25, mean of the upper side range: 25.2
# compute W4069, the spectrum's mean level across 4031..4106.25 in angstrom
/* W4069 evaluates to 25.3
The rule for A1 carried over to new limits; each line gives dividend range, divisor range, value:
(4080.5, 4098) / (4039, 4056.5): 1.10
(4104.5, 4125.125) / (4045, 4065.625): 1.05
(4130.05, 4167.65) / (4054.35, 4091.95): 0.94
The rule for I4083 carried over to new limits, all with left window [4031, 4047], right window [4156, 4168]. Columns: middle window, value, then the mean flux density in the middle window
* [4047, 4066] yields 1.1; 24.1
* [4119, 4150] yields 0.0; 24.4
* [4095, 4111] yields 1.3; 22.9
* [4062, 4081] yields 0.9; 24.2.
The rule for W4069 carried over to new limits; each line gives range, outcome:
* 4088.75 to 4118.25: 25.1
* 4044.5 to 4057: 24.8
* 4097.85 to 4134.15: 24.7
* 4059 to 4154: 25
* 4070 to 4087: 26.6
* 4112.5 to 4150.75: 25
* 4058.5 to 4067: 23.5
